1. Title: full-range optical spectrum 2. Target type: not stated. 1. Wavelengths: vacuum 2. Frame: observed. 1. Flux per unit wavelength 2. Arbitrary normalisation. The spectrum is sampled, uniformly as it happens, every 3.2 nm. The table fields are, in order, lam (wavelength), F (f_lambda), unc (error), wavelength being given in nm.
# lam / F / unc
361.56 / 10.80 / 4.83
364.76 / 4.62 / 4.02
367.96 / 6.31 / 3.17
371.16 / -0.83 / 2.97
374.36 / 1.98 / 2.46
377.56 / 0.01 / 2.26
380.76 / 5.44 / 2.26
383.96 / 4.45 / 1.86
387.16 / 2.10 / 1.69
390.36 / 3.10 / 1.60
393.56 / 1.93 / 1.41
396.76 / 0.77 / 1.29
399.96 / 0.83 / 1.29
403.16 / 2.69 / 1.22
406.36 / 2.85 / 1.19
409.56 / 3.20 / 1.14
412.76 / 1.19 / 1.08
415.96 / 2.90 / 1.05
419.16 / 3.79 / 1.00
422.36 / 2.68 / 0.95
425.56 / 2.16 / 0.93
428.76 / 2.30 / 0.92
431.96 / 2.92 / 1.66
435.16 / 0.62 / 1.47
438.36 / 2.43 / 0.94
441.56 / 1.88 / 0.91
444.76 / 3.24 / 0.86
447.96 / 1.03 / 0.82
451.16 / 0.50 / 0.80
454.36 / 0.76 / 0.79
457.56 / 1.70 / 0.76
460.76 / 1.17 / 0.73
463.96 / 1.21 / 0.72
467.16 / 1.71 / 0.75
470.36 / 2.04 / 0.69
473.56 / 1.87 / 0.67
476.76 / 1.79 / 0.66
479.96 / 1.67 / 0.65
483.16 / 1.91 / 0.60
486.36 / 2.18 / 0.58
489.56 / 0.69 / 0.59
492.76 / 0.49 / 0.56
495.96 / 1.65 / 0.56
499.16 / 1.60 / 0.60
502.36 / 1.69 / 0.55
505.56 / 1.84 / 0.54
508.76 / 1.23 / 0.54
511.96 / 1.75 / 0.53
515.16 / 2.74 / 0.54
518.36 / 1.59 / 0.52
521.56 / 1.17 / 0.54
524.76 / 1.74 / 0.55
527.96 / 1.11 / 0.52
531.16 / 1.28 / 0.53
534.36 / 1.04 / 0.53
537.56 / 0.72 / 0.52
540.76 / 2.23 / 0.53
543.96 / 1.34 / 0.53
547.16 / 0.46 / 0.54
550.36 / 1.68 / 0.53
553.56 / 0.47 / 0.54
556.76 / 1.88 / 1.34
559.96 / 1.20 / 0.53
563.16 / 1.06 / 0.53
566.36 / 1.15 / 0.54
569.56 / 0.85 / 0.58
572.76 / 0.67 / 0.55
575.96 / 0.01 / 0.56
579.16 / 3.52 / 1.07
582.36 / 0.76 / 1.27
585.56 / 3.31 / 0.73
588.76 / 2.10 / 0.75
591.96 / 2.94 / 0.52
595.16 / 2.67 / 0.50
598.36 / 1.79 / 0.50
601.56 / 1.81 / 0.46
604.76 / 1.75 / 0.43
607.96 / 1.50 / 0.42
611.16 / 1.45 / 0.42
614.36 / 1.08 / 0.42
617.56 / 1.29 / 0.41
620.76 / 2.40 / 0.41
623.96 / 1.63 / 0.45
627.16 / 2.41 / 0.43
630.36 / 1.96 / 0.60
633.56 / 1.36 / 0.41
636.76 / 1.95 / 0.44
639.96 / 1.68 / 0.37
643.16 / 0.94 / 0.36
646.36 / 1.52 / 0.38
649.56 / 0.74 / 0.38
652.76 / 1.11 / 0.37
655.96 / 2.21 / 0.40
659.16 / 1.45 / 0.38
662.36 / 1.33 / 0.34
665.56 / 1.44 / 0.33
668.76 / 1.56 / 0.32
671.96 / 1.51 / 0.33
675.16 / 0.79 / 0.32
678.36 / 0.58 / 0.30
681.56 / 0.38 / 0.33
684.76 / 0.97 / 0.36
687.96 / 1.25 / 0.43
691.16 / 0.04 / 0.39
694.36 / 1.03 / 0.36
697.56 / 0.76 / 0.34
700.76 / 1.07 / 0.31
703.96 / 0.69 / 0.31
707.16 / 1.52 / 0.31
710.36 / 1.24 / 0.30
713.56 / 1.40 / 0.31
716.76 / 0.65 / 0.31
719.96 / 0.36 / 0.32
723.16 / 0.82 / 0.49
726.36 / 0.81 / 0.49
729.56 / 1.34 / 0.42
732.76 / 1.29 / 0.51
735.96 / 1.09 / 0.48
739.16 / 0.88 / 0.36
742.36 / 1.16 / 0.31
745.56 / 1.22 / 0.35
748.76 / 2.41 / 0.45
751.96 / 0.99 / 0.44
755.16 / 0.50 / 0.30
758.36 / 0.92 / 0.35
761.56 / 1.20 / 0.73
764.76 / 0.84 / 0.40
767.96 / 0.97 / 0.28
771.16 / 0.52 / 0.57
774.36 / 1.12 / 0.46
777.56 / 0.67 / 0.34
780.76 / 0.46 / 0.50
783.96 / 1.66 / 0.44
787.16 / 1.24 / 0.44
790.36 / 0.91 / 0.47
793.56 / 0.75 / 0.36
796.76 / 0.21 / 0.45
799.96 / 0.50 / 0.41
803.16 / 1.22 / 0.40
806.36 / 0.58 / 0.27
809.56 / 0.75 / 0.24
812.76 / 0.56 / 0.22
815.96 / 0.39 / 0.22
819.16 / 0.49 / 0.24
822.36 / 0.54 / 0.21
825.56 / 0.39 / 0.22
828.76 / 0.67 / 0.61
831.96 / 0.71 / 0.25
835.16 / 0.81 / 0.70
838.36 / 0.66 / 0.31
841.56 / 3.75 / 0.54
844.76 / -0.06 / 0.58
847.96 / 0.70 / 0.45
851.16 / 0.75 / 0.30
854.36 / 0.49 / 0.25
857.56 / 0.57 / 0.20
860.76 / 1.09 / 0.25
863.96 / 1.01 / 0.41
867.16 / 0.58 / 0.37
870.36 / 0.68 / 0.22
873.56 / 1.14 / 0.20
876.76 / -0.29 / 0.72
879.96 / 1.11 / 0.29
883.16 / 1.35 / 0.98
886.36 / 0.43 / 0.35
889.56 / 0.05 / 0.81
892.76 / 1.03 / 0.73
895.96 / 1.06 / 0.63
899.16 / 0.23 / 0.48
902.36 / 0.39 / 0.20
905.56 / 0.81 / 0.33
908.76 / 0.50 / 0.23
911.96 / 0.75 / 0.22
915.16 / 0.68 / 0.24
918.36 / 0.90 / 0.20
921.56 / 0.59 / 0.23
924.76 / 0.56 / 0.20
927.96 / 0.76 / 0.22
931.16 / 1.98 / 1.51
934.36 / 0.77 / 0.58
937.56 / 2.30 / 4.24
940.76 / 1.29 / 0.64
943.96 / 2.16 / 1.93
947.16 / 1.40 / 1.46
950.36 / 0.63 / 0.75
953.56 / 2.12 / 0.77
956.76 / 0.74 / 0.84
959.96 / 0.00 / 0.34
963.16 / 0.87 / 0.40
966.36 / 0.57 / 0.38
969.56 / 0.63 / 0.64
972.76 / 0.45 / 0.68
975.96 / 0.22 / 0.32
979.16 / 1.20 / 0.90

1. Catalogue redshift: 1.25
